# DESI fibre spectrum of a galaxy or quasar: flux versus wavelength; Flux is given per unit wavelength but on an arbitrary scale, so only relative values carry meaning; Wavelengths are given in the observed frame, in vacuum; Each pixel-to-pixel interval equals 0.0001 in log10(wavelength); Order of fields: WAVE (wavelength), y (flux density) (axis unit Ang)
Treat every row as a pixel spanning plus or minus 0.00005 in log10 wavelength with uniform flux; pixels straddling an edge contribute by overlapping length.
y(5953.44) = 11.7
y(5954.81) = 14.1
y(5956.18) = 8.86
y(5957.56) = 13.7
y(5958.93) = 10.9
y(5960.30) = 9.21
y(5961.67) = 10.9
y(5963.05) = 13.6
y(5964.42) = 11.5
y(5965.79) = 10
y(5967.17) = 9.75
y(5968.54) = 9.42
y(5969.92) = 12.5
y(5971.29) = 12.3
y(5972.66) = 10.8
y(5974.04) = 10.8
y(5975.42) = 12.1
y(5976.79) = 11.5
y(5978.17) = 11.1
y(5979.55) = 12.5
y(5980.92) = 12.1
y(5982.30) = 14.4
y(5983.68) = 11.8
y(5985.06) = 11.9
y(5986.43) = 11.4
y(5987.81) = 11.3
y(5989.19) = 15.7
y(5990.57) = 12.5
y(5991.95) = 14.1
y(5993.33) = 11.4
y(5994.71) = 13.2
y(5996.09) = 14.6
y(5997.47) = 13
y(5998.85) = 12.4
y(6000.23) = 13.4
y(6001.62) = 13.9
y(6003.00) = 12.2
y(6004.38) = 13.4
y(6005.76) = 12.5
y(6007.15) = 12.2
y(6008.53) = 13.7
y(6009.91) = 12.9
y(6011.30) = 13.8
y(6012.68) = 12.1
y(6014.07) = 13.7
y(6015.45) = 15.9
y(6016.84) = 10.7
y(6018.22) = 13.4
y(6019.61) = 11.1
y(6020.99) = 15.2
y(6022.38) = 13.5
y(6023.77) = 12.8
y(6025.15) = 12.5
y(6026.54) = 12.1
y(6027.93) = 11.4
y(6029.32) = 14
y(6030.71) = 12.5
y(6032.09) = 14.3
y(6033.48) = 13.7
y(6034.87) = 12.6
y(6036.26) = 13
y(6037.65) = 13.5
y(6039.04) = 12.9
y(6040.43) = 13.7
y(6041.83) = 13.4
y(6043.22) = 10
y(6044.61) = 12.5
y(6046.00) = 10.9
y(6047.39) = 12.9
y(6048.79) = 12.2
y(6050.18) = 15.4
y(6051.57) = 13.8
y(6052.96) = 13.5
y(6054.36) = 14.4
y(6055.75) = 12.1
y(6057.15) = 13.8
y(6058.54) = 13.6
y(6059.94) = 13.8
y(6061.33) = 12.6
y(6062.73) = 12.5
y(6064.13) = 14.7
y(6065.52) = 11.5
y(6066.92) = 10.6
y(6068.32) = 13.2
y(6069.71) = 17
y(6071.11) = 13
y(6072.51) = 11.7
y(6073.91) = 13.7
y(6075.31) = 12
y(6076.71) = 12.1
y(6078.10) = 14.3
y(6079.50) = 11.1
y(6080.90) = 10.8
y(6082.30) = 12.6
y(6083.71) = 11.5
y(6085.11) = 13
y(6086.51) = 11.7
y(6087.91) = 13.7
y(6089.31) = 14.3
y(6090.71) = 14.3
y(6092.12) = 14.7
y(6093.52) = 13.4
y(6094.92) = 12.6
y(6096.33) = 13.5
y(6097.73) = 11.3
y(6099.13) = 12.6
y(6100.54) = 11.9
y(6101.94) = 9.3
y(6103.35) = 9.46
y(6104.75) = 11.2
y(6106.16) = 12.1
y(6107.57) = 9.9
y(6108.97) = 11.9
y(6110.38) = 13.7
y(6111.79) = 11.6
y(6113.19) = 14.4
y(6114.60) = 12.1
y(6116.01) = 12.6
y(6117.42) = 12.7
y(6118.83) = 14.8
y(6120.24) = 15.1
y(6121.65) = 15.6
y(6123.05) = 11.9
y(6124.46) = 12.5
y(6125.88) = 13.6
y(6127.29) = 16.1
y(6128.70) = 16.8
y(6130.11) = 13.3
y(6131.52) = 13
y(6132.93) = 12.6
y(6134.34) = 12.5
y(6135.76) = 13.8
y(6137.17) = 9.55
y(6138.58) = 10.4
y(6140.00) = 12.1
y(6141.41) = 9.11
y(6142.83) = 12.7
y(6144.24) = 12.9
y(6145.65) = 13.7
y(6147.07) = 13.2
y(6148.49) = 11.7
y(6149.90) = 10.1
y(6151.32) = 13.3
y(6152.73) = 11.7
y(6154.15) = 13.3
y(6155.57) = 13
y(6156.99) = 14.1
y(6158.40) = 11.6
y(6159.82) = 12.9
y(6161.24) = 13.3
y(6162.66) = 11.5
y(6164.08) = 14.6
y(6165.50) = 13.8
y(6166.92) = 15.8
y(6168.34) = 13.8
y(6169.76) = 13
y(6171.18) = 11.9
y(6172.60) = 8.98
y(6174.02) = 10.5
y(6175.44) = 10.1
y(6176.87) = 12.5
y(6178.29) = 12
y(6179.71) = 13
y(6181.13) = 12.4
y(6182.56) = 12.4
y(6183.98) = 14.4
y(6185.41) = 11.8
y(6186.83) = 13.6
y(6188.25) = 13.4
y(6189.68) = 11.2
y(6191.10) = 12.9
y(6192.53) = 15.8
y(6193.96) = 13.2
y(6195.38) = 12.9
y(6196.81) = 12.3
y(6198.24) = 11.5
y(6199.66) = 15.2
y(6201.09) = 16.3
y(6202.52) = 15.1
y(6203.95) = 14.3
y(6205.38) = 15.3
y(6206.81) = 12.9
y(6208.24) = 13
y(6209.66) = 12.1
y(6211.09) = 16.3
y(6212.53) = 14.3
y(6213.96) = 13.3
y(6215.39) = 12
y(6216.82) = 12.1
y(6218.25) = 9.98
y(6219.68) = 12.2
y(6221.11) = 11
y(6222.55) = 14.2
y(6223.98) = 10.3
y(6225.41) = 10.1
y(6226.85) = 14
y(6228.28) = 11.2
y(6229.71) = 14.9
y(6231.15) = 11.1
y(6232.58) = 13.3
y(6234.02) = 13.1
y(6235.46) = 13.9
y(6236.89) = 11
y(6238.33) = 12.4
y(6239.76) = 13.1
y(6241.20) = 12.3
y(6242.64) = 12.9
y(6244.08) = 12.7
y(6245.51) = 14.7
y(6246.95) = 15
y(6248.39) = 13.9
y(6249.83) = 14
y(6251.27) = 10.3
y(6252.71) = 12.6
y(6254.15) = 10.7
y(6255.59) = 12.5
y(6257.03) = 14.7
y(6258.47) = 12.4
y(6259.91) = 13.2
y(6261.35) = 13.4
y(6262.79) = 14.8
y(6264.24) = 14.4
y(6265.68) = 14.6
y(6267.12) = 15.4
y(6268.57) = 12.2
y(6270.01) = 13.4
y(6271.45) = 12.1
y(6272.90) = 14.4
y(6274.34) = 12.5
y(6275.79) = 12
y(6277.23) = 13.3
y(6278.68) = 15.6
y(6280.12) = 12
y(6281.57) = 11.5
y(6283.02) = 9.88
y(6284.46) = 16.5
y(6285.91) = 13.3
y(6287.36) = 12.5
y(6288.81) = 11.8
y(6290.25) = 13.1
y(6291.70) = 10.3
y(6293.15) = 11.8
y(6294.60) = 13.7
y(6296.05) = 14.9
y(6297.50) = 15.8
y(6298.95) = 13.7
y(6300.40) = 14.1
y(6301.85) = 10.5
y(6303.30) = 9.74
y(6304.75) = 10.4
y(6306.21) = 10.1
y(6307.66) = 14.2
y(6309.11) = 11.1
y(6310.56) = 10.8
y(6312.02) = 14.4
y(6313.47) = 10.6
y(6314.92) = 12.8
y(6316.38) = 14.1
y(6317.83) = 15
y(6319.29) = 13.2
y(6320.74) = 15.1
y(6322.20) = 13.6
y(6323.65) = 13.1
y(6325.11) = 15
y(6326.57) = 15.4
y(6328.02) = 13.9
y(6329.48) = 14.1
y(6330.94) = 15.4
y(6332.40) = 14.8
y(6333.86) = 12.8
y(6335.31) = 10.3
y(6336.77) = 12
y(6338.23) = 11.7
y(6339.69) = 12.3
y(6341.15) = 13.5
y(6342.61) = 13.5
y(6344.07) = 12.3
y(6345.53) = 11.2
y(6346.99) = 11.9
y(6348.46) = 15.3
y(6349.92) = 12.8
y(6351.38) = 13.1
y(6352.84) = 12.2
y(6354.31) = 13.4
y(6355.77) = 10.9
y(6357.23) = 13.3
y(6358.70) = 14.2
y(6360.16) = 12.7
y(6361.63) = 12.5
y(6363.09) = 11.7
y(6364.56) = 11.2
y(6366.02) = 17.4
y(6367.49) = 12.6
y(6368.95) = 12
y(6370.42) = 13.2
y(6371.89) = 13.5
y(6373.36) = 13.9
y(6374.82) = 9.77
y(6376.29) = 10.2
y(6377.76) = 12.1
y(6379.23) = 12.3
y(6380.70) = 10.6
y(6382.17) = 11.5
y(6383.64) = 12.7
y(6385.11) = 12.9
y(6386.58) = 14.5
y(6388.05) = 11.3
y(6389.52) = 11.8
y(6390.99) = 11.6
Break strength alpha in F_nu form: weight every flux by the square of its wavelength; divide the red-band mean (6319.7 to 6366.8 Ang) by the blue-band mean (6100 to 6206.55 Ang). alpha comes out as 1.10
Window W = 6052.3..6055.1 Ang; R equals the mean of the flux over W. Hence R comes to 13.9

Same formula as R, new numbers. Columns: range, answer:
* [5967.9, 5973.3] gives 11.3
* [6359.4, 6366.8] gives 13.1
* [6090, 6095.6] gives 13.8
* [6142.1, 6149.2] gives 12.8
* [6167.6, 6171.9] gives 12.9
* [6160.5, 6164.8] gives 13.1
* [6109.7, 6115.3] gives 13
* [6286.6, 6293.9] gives 11.9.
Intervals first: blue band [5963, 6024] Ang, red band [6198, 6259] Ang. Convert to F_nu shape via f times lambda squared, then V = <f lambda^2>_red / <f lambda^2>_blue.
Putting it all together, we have 1.12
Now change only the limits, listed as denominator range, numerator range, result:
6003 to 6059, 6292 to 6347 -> 1.09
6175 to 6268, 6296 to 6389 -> 1.02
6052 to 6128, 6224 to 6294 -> 1.06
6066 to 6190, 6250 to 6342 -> 1.09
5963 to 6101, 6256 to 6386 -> 1.11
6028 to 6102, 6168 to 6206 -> 1.04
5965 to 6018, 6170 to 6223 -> 1.10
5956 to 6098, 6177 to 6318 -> 1.10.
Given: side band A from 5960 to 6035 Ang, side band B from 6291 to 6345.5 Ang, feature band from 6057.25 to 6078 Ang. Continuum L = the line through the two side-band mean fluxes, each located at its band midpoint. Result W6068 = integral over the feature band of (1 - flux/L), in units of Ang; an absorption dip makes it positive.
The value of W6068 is -0.7 Ang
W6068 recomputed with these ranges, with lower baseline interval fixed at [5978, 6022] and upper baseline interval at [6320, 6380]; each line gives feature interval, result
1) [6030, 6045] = 0.0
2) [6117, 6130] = -1.4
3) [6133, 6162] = 1.6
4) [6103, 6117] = 1.1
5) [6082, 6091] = 0.0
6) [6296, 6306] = 0.4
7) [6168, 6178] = 1.1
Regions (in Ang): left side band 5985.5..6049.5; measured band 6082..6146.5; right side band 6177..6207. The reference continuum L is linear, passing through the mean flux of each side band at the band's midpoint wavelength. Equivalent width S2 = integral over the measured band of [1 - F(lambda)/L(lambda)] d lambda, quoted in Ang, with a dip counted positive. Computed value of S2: 2.4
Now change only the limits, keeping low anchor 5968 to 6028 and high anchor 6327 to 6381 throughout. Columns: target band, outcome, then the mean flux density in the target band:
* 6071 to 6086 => 0.42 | 12.3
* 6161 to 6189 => 0.15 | 12.6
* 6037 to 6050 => 0.10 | 12.6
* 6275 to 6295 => 0.13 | 12.6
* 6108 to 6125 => -0.70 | 13.2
